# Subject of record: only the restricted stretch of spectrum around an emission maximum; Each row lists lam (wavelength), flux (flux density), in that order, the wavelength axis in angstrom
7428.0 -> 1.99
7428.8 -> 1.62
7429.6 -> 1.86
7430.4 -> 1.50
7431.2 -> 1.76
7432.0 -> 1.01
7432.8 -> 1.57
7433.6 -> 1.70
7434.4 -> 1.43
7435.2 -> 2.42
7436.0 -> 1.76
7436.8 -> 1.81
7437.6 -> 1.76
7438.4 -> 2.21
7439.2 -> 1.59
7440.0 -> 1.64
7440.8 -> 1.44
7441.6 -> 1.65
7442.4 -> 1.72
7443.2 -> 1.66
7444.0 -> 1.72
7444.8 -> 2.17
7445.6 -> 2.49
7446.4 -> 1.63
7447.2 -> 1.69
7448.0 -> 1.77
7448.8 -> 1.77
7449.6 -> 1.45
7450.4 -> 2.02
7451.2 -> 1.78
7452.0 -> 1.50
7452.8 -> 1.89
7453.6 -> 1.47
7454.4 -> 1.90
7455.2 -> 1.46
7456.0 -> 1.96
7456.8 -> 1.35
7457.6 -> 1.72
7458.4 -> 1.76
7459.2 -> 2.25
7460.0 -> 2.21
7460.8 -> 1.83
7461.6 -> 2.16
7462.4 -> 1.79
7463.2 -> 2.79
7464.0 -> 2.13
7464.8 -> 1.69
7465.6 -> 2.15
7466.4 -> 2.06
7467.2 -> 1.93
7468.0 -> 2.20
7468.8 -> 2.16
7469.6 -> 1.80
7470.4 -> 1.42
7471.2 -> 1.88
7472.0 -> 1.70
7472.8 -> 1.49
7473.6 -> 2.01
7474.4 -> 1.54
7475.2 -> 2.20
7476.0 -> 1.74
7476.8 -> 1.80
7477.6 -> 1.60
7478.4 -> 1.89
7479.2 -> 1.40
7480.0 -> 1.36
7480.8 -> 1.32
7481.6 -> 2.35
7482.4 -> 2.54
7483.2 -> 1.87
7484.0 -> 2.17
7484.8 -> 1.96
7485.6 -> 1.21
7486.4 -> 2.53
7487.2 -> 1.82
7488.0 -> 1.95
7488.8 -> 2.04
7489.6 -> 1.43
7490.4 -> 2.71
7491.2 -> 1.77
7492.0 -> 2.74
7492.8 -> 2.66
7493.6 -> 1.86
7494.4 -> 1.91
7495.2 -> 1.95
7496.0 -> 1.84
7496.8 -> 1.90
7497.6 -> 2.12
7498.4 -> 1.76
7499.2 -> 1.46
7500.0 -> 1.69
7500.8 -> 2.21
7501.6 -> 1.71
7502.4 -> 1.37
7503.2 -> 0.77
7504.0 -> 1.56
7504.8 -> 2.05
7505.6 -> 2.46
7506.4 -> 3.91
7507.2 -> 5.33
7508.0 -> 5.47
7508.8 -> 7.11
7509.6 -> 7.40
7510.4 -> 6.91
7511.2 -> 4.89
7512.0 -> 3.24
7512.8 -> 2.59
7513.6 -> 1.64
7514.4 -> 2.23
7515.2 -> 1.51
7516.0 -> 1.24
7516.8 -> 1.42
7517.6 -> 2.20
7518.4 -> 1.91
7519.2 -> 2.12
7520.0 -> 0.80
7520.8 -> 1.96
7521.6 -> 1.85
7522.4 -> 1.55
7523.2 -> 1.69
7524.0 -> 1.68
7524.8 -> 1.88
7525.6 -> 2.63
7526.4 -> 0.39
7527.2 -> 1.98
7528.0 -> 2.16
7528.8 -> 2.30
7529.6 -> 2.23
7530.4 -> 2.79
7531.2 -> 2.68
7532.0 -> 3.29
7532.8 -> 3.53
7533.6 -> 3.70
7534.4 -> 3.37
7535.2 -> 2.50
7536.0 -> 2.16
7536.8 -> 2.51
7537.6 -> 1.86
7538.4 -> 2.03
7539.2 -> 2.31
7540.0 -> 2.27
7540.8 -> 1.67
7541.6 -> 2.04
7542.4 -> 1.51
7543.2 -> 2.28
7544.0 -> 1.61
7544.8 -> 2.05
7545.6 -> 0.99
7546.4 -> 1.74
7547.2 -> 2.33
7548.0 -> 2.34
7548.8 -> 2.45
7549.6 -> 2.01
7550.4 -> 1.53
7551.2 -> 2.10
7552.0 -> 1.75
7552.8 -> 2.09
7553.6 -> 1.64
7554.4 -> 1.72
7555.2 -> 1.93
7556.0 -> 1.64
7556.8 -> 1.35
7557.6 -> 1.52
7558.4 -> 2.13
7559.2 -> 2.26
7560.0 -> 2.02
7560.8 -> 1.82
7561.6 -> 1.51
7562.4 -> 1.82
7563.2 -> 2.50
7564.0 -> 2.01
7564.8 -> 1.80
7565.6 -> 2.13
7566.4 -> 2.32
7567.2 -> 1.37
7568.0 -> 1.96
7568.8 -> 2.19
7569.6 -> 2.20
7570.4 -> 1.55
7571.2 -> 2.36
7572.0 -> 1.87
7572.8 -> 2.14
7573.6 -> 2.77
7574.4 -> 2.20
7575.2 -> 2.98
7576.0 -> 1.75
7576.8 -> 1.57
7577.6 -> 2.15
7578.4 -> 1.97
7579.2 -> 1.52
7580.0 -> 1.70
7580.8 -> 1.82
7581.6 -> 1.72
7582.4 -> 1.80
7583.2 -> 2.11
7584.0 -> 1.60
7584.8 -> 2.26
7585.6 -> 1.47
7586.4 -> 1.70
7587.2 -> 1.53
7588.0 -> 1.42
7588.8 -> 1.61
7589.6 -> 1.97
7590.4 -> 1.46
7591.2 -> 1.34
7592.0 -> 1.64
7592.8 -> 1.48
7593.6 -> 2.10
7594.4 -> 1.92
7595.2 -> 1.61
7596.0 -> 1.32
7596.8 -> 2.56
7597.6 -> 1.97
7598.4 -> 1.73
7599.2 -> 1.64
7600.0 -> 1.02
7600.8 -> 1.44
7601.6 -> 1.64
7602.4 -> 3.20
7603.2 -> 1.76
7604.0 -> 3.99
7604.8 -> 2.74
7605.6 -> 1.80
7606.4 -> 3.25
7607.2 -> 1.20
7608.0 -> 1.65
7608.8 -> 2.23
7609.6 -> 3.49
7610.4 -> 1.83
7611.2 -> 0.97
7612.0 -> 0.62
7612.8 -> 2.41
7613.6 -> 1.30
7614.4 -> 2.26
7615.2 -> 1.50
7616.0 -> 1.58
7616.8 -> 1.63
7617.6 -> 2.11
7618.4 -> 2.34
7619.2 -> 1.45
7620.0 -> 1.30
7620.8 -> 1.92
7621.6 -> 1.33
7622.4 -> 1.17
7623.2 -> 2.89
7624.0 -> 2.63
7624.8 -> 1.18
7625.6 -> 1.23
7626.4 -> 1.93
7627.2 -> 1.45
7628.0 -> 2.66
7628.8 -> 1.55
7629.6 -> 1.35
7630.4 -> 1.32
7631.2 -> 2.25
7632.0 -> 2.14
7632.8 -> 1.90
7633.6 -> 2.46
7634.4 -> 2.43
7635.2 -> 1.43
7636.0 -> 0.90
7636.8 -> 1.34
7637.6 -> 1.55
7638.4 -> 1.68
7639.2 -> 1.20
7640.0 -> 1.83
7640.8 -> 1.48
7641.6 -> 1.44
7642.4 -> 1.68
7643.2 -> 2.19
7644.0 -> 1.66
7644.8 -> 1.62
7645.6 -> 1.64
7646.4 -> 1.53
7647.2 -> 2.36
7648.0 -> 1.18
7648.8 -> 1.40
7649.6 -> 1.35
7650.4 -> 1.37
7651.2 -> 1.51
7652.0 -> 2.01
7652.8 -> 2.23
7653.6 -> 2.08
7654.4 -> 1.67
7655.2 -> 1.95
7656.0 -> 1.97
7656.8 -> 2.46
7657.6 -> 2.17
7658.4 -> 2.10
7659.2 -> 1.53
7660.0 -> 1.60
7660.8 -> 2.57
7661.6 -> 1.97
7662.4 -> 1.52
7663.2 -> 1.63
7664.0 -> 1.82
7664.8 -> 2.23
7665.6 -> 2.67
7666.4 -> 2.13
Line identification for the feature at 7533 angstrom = [N II]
